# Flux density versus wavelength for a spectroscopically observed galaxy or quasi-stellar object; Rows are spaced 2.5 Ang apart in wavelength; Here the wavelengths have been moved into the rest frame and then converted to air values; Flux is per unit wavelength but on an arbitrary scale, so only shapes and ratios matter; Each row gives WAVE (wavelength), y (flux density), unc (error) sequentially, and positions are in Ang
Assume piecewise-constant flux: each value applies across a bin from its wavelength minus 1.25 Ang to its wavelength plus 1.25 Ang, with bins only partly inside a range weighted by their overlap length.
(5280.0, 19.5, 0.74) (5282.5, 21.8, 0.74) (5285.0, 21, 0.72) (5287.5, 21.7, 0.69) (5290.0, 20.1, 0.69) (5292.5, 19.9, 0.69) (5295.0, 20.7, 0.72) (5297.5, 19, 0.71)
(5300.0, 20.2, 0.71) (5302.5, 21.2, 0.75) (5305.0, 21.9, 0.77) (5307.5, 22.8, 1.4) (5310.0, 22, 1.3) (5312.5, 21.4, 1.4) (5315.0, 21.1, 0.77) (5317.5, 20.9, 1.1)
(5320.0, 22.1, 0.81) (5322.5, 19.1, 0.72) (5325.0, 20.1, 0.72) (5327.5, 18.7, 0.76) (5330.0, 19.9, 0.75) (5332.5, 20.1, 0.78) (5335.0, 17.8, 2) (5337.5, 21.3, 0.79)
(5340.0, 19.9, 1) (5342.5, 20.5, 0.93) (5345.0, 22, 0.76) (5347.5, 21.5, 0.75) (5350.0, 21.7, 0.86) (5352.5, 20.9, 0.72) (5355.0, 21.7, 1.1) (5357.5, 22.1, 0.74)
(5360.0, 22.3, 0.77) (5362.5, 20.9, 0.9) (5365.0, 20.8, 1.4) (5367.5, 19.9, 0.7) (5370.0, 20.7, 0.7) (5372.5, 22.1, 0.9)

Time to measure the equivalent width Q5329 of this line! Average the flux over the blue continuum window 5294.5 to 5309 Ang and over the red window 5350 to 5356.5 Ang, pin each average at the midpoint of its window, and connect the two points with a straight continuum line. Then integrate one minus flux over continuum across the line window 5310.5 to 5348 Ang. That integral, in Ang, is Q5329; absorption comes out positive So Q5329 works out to 1.4 Ang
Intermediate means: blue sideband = 21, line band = 20.4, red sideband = 21.4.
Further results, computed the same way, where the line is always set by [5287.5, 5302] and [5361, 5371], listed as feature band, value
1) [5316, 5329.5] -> 0.12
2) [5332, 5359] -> -0.53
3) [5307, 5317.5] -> -0.70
